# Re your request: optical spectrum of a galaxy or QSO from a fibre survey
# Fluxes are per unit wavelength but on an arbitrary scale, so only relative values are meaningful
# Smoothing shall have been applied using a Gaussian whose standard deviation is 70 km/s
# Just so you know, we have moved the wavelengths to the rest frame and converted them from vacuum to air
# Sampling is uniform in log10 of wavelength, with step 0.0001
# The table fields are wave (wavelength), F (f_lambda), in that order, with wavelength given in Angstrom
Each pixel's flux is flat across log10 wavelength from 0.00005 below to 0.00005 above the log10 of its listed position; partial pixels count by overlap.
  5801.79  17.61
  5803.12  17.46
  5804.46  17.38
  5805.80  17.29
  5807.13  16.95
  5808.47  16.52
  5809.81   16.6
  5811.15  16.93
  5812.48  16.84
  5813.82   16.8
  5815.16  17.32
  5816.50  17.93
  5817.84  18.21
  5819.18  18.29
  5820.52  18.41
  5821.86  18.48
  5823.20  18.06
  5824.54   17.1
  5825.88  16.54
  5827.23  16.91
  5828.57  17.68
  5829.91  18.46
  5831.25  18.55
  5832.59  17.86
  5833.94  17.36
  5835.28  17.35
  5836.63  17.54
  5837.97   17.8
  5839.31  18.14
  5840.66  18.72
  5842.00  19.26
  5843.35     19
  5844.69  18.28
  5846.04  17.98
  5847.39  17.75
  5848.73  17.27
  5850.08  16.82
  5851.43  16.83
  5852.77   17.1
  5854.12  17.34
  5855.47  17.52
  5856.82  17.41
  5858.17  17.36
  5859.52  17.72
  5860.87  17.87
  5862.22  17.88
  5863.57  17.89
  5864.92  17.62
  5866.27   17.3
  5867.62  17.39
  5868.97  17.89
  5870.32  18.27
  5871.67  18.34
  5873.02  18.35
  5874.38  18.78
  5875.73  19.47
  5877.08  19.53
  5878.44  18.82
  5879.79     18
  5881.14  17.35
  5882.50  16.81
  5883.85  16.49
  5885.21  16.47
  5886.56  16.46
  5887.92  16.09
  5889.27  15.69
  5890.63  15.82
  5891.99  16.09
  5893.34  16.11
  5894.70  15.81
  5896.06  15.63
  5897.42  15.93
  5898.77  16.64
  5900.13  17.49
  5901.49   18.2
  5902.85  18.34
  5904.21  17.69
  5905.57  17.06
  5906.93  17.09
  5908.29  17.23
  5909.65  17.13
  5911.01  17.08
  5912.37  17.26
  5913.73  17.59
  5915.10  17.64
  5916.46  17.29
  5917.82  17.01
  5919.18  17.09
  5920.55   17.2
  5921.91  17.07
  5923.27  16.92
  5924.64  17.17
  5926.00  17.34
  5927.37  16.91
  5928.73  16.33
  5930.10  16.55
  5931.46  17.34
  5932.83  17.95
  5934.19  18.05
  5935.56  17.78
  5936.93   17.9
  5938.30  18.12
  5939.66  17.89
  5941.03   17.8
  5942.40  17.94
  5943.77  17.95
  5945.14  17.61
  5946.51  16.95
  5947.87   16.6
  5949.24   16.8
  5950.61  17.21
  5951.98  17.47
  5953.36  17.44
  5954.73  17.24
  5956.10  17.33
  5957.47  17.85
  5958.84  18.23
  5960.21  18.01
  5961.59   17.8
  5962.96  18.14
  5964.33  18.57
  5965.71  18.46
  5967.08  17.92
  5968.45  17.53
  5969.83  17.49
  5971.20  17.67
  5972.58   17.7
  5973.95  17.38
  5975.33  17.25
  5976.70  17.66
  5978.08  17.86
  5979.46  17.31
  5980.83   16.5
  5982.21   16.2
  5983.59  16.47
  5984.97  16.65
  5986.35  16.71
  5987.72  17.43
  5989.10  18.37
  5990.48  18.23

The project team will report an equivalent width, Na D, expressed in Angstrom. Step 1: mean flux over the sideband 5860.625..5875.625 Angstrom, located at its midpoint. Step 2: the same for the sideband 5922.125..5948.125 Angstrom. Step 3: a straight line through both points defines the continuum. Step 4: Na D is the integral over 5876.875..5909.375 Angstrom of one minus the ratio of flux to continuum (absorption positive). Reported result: 1.62 Angstrom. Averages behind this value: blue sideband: 18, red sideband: 17.4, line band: 16.9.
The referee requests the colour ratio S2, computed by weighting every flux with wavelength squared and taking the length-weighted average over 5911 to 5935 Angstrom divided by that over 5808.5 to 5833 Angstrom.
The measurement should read 1.01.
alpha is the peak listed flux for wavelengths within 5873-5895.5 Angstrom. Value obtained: 19.53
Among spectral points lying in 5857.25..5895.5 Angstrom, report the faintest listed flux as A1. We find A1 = 15.69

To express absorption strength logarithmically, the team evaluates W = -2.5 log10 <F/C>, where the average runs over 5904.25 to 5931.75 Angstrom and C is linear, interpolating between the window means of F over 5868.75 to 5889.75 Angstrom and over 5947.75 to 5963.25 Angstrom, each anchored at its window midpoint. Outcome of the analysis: 0.03 mag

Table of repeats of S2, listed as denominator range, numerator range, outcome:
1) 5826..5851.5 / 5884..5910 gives 0.95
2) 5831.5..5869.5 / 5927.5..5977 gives 1.03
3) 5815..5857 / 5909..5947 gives 1.01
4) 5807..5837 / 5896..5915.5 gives 1.01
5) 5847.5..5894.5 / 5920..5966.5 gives 1.03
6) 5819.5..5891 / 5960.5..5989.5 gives 1.03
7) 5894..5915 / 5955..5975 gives 1.07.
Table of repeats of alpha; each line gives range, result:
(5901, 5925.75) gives 18.34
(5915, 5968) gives 18.57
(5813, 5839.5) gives 18.55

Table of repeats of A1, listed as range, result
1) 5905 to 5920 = 17.01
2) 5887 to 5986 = 15.63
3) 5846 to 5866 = 16.82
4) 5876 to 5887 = 16.46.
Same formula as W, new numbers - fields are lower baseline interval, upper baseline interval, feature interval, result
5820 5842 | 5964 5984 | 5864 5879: -0.04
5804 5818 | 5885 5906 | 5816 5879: -0.06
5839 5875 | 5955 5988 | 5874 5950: 0.03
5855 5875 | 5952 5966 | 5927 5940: 0.02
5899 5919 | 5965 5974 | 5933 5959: 0.00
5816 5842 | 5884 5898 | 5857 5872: -0.06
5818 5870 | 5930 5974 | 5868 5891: 0.01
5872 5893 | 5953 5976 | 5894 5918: 0.02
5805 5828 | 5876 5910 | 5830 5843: -0.05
